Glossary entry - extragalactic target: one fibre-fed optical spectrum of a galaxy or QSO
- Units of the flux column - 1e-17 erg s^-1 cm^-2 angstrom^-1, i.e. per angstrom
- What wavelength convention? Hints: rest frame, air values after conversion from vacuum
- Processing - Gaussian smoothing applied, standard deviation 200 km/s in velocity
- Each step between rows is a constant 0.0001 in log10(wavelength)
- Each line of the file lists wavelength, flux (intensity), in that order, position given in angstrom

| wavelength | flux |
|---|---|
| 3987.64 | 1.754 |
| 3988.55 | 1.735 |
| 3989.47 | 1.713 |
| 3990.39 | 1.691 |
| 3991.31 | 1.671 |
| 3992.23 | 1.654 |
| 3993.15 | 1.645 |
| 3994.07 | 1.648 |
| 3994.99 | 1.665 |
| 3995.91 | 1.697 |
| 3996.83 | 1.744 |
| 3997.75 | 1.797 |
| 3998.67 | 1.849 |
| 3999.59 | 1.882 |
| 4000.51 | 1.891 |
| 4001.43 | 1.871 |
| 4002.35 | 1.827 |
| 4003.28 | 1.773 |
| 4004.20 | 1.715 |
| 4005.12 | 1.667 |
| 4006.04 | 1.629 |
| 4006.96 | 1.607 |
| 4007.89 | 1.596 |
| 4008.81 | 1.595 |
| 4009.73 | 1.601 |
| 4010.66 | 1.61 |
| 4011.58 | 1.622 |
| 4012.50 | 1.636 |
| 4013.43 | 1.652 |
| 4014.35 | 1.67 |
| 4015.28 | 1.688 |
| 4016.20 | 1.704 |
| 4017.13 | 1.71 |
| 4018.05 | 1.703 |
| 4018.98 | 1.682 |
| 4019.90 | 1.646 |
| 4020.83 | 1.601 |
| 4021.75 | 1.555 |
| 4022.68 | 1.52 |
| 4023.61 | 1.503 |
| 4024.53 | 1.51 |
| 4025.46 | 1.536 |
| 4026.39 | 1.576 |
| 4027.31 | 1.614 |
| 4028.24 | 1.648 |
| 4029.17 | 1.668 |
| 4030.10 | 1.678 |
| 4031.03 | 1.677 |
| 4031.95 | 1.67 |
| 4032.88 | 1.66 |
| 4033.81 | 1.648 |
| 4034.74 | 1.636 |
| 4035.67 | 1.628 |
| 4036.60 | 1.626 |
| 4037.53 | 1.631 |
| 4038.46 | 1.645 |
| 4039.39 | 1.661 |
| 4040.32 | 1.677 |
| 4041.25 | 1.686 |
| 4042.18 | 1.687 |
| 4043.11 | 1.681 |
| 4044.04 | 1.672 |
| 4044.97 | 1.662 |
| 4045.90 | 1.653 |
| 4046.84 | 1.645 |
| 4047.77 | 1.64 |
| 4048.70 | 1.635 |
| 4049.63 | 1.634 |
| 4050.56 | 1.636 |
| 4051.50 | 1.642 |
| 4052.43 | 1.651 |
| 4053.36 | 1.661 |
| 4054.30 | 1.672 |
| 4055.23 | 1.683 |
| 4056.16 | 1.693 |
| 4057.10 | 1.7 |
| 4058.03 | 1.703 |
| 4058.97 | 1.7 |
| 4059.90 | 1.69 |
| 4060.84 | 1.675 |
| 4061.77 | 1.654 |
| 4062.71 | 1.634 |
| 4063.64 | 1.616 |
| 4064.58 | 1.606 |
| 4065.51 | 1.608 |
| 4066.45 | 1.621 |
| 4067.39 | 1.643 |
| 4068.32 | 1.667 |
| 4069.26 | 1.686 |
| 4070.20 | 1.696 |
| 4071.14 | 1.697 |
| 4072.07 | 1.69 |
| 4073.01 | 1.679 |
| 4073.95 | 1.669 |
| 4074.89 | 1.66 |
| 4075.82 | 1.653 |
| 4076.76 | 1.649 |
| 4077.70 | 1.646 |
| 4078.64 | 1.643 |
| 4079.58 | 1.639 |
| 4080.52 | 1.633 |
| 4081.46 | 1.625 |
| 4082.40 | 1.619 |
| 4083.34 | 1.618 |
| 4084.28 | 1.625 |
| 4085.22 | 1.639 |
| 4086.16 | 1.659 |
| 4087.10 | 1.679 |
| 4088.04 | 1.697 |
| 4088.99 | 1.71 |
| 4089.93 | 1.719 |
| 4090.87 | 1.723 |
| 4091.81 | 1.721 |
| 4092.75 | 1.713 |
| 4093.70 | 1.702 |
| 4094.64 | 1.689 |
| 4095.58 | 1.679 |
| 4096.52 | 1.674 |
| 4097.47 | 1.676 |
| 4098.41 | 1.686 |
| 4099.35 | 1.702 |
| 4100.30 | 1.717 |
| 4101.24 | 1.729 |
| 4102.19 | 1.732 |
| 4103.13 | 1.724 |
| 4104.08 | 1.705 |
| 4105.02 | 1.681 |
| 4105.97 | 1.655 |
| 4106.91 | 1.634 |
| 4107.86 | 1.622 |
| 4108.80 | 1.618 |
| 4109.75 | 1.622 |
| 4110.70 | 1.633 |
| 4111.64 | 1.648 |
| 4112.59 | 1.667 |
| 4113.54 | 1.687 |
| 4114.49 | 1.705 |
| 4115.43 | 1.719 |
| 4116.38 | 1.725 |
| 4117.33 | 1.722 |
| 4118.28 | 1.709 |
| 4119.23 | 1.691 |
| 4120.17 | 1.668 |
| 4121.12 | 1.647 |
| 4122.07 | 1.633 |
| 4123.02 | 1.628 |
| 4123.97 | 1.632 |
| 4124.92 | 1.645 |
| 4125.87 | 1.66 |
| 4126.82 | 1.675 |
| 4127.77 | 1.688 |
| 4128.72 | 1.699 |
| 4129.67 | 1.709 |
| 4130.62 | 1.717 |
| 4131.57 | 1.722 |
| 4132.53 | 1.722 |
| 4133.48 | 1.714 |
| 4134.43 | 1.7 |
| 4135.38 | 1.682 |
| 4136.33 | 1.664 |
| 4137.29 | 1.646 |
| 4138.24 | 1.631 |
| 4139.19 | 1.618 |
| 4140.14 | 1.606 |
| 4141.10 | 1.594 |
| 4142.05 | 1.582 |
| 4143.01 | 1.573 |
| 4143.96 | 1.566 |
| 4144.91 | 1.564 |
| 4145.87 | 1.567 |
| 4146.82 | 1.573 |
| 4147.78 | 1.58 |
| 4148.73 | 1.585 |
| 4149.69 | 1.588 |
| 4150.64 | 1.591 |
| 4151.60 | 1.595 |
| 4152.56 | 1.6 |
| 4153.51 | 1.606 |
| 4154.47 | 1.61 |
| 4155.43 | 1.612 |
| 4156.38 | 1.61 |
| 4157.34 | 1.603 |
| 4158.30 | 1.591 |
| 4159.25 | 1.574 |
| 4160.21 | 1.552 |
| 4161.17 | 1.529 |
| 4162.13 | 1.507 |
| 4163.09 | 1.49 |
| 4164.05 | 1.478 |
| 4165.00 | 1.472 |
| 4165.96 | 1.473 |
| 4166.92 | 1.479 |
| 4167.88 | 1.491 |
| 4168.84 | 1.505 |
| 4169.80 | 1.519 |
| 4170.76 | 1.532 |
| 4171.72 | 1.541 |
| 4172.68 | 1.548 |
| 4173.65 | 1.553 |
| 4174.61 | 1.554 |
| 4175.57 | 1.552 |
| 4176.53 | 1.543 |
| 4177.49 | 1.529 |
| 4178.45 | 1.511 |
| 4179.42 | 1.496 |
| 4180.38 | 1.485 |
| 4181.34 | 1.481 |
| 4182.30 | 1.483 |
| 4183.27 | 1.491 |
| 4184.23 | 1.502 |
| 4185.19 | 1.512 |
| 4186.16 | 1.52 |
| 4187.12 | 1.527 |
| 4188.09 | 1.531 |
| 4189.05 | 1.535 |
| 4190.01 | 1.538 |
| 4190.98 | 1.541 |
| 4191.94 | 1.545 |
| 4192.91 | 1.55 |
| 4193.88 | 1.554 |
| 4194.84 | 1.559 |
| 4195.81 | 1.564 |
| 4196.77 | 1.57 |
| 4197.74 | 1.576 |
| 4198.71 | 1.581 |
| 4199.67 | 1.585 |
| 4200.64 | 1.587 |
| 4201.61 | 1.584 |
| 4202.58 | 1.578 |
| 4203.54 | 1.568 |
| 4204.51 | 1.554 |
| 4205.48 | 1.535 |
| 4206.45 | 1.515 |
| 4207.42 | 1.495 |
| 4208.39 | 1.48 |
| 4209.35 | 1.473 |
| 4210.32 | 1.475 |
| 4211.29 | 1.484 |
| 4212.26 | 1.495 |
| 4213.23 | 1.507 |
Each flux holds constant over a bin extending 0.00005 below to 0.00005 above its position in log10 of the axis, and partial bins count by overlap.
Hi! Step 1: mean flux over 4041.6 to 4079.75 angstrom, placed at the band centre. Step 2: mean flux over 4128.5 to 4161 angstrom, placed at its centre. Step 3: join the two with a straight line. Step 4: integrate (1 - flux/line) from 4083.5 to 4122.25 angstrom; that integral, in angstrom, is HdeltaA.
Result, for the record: -0.99 angstrom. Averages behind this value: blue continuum 1.66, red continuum 1.62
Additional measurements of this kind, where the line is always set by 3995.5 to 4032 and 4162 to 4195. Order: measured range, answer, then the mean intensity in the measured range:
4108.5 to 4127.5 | -1.1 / 1.67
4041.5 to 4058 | -0.3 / 1.66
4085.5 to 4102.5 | -1.1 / 1.7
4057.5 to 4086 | -0.6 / 1.65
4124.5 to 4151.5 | -1.4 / 1.64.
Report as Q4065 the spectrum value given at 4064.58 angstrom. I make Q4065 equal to 1.606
